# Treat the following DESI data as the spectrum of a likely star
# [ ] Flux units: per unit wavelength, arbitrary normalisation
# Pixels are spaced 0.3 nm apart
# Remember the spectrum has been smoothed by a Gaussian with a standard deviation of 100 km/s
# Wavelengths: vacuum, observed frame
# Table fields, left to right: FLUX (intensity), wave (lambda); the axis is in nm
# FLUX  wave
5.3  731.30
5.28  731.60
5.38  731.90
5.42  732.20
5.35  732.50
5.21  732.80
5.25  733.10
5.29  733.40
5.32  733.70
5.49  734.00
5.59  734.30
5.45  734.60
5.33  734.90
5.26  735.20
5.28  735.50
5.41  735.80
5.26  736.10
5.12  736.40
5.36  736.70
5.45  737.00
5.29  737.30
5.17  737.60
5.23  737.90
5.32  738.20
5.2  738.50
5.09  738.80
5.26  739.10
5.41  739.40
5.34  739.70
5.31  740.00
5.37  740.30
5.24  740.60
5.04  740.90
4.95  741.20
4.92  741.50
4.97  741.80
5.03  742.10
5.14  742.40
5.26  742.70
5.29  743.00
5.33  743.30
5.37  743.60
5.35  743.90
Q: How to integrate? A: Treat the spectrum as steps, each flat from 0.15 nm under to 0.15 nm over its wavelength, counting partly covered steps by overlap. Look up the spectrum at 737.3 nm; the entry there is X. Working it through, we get 5.29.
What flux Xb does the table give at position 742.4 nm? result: 5.14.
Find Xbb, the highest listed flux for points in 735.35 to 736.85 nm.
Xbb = 5.41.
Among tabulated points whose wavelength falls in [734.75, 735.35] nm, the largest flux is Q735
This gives 5.33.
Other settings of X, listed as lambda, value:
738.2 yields 5.32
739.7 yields 5.34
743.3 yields 5.33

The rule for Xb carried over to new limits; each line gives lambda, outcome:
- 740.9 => 5.04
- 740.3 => 5.37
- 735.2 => 5.26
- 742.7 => 5.26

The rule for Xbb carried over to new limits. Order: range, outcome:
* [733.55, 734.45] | 5.59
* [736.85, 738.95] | 5.45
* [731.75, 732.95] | 5.42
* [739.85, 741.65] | 5.37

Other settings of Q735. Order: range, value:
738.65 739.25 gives 5.26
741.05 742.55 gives 5.14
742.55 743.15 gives 5.29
